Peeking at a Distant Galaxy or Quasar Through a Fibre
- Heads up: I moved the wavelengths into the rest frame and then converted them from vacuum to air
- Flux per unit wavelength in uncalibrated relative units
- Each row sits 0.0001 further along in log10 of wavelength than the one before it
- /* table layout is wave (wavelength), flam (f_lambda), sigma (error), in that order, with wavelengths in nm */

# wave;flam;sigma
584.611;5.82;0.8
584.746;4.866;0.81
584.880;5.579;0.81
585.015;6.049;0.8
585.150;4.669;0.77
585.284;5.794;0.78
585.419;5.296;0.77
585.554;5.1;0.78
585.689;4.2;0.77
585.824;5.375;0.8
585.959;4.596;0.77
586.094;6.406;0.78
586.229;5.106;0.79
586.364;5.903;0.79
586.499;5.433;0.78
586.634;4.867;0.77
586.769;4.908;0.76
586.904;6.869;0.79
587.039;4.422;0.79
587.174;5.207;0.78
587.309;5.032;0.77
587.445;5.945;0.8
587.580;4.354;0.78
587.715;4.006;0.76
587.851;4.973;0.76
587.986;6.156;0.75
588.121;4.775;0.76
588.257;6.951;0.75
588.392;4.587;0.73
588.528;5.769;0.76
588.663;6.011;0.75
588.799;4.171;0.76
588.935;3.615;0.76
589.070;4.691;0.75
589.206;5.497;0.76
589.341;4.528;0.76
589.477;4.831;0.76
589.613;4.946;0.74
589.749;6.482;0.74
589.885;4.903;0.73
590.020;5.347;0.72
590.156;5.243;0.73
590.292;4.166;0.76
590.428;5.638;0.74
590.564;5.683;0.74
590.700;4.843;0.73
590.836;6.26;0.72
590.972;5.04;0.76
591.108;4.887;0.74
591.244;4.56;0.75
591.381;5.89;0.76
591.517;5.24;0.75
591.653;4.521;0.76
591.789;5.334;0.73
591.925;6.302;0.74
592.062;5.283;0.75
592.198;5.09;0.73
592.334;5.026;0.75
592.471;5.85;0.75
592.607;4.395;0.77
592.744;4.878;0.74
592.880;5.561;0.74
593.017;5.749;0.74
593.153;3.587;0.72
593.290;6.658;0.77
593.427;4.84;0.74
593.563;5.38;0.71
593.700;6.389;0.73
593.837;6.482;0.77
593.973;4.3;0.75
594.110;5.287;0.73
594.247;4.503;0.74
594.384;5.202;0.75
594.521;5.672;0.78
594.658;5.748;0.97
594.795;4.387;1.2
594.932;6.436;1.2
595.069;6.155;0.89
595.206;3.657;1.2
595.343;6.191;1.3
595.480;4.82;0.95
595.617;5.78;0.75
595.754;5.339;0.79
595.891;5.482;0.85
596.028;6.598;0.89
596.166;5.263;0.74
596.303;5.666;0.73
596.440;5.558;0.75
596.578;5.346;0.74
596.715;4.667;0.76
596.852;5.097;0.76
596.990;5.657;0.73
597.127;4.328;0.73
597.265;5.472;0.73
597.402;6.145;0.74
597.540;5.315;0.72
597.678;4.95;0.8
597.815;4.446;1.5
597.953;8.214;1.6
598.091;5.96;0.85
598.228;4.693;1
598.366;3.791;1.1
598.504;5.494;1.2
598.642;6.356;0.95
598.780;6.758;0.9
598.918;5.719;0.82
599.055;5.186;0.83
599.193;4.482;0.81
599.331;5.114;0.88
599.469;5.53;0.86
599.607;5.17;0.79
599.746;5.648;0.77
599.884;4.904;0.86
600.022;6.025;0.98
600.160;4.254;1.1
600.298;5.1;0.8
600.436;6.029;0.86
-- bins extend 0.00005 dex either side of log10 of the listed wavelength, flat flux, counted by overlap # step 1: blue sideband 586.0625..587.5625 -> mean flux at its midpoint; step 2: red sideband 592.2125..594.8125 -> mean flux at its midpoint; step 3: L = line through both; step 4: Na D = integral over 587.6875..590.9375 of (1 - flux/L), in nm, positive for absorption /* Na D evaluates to 0.104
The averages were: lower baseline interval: 5.4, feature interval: 5.18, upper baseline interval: 5.27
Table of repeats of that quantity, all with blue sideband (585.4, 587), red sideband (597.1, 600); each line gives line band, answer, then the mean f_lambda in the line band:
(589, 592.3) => 0.093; 5.22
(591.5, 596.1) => 0.030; 5.36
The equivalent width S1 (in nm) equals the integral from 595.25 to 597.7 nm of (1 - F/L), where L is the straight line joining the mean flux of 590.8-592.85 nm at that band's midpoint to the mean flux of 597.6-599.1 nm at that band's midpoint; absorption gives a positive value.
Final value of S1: 0.034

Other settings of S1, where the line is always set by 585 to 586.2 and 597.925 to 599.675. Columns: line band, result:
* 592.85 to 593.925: -0.03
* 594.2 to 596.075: 0.00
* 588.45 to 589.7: 0.09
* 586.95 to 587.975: 0.06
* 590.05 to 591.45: 0.03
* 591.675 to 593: 0.02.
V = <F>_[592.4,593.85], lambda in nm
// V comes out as 5.39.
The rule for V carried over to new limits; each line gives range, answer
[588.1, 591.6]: 5.18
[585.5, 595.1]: 5.24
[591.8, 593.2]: 5.2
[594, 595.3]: 5.21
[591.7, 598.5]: 5.36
